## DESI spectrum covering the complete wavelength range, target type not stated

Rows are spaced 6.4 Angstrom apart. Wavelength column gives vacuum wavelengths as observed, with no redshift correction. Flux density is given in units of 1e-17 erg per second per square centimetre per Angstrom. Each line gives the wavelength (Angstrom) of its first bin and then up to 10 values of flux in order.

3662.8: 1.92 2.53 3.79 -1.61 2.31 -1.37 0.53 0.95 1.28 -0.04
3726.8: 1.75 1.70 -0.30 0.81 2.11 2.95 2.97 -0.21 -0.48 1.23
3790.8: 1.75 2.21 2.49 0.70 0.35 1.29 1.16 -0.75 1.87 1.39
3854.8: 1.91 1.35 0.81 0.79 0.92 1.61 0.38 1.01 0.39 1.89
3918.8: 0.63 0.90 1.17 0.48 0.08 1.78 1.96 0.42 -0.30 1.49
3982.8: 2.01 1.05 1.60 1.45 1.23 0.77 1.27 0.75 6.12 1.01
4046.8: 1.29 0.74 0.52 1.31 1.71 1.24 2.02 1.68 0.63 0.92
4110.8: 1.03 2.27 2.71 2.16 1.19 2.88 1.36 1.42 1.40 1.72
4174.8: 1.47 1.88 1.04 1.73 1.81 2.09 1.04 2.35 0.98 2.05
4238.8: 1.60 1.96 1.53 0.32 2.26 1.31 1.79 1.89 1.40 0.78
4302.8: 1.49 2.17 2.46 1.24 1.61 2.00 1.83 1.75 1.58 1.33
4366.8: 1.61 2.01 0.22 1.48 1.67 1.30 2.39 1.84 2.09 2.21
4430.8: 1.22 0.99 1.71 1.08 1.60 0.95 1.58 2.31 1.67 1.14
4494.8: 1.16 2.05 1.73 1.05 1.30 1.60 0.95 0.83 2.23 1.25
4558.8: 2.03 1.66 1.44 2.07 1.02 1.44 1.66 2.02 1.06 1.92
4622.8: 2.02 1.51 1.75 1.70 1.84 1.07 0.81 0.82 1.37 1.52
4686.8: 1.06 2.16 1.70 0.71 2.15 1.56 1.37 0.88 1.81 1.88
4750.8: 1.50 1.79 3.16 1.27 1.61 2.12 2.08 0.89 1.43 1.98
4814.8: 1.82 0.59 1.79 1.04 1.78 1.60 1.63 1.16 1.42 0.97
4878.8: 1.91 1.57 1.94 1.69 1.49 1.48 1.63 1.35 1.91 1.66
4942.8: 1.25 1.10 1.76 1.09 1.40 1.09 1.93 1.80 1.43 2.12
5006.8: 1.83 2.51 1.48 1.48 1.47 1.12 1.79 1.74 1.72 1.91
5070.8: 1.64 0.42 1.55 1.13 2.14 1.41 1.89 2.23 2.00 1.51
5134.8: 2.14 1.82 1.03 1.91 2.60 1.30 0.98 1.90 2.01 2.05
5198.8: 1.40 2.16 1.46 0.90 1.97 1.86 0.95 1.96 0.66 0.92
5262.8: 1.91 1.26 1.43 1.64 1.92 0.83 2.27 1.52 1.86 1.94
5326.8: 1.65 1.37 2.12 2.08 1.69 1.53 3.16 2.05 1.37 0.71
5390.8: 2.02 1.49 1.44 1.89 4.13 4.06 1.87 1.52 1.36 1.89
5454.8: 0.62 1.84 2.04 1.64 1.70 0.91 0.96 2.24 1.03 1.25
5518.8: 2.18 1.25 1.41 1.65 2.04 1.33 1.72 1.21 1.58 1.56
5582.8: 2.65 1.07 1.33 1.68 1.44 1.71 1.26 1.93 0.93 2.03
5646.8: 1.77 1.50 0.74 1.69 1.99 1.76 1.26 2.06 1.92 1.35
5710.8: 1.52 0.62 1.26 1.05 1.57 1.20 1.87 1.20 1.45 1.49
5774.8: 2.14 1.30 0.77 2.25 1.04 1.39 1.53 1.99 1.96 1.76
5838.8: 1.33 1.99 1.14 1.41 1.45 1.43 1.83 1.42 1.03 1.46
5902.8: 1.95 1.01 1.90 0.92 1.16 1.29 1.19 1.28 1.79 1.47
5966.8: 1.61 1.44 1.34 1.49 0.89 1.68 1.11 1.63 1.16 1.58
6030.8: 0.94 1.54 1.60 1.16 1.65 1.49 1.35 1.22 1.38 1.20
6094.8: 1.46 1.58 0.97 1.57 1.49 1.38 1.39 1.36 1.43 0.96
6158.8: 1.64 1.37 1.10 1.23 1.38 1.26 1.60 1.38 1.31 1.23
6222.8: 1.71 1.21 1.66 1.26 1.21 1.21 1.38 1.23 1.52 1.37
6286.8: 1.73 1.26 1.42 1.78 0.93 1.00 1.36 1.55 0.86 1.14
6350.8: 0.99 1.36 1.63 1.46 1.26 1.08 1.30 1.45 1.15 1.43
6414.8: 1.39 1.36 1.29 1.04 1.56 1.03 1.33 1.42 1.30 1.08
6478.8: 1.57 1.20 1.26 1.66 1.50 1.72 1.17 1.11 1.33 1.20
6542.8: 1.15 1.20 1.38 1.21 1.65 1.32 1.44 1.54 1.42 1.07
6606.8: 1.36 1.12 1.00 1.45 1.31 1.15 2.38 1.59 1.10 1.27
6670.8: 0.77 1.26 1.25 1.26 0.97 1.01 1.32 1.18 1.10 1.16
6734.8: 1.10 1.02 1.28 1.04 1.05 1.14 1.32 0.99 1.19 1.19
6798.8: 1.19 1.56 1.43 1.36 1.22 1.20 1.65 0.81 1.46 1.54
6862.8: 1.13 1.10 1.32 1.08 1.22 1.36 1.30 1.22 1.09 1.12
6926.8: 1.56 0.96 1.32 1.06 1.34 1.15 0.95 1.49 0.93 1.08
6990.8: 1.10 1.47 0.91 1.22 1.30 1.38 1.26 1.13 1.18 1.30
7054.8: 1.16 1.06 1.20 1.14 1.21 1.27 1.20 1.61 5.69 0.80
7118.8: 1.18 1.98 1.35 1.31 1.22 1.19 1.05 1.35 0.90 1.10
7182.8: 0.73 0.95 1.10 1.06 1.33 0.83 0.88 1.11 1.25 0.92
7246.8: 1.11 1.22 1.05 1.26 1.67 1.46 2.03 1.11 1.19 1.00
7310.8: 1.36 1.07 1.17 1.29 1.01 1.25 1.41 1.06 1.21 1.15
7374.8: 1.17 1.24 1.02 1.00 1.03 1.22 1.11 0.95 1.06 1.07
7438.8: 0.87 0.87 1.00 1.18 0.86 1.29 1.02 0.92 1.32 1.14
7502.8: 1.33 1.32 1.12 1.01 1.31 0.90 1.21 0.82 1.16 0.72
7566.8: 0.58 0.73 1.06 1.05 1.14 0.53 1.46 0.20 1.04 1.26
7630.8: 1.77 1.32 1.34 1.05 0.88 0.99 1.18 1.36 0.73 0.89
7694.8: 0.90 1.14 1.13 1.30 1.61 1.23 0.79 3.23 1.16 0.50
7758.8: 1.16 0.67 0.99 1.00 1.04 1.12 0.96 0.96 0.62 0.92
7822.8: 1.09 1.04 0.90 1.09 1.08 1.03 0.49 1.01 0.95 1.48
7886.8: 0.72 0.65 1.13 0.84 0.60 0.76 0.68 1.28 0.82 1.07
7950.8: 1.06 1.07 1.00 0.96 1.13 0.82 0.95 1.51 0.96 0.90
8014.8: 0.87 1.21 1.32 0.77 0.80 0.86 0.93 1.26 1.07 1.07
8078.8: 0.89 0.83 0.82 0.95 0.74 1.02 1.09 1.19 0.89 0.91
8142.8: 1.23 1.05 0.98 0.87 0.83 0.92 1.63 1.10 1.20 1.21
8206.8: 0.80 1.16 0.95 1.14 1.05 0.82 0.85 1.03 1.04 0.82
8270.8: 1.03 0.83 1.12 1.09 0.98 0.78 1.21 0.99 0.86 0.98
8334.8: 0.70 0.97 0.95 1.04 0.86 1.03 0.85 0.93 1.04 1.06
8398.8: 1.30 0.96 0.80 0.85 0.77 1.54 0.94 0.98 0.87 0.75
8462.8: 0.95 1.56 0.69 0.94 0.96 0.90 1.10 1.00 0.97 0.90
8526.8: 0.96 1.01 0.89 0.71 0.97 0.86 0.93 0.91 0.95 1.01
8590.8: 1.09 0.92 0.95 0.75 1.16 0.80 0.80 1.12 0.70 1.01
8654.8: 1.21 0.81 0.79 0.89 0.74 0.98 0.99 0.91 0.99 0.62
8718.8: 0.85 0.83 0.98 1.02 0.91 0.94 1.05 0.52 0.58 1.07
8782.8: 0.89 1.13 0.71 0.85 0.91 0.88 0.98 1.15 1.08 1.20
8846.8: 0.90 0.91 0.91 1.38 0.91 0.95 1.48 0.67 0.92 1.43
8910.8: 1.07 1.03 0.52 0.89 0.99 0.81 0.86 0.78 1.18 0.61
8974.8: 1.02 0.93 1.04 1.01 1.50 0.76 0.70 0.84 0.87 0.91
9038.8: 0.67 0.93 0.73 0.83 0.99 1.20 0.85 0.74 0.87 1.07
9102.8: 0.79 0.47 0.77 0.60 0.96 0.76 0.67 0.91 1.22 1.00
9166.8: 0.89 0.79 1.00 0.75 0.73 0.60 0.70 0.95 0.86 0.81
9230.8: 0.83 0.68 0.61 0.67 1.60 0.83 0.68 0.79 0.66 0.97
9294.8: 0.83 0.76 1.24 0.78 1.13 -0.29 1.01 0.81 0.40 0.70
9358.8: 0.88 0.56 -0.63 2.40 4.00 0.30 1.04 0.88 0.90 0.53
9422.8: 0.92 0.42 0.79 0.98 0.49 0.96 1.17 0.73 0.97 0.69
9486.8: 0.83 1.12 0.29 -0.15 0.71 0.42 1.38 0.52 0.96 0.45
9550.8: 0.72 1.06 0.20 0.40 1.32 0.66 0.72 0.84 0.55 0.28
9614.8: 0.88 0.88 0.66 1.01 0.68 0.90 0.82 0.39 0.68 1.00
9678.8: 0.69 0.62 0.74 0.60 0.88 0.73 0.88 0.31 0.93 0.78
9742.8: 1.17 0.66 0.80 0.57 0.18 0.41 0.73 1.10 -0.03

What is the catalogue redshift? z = 0.082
